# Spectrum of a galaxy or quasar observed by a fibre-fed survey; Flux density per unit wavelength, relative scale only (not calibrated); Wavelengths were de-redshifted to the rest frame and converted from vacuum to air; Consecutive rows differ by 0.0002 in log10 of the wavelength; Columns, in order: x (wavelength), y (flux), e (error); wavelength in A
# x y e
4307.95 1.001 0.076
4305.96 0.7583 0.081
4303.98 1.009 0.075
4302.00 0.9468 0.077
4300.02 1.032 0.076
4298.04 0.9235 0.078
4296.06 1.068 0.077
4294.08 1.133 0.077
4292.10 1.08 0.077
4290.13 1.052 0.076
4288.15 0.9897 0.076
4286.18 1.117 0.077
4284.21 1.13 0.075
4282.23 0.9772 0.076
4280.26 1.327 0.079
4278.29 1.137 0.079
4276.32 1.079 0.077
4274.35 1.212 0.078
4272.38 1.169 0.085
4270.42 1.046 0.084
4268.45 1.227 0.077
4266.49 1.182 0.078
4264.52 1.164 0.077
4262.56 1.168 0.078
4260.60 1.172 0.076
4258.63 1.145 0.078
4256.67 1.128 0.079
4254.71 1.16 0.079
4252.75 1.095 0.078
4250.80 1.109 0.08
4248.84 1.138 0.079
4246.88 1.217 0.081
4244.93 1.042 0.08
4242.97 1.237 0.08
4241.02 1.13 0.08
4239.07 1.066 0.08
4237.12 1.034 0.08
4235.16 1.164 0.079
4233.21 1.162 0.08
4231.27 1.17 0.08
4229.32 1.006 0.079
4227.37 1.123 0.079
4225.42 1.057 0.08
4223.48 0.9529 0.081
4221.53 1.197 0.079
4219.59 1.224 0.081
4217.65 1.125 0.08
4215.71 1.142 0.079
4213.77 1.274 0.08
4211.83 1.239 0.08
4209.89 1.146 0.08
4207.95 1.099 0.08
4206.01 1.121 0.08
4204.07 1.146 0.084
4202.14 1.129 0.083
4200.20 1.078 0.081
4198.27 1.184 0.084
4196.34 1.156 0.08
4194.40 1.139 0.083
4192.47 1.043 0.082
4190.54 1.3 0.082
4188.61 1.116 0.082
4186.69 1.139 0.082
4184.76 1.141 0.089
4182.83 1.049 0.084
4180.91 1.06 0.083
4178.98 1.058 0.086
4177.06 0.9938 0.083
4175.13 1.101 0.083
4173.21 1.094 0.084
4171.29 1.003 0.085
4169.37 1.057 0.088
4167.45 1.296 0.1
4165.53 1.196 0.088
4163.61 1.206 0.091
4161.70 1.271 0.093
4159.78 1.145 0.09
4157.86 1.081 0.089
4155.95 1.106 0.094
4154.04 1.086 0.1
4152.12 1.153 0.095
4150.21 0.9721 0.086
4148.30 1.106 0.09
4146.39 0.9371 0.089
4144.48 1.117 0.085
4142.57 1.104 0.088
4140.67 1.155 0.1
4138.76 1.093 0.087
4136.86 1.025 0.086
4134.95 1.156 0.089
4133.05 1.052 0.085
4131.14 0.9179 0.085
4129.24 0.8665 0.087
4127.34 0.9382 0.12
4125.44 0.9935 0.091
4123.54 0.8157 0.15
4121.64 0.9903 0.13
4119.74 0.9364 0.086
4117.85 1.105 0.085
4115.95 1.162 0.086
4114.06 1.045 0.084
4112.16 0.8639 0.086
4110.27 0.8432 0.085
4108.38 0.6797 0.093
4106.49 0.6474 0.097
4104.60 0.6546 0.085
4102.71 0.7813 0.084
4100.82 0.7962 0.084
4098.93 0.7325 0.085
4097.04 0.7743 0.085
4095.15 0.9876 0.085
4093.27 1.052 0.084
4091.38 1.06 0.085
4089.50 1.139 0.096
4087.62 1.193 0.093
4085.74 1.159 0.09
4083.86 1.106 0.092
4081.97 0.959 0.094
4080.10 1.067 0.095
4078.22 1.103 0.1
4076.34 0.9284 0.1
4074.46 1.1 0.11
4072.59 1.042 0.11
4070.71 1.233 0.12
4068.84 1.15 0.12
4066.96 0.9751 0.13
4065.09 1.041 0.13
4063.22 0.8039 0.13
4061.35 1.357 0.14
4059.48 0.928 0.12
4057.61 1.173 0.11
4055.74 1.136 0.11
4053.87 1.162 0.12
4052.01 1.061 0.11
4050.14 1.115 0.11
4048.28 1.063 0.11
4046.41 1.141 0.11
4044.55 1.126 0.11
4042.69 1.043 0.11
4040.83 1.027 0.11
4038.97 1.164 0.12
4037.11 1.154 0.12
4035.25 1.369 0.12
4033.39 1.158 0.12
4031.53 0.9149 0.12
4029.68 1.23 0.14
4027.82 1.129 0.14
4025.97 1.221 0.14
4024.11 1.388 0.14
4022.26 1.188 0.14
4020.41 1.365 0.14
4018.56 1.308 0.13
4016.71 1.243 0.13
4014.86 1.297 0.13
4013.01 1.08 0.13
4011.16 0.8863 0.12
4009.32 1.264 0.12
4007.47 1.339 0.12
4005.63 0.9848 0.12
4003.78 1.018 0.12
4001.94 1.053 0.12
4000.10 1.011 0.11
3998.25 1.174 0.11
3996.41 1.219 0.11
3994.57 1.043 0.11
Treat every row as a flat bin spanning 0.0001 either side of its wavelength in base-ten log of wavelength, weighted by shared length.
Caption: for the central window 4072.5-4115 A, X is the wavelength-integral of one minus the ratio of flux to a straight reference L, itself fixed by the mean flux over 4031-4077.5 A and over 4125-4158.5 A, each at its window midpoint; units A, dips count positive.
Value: 5.3 A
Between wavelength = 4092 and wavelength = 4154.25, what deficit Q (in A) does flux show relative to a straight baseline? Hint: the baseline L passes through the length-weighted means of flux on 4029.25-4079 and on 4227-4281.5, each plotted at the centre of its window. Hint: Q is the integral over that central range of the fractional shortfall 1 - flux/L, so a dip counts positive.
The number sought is 8.9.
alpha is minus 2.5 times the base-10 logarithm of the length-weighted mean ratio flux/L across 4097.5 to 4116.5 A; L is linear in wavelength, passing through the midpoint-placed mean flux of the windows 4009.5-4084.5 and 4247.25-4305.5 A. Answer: 0.35 mag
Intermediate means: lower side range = 1.12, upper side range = 1.11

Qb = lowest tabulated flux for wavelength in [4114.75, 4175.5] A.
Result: 0.8157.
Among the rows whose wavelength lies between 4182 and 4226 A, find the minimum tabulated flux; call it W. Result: 0.9529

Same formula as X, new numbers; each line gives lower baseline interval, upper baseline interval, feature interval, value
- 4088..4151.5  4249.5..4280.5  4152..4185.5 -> -3.0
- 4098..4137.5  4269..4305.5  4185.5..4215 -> -4.9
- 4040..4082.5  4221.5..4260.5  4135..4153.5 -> 0.3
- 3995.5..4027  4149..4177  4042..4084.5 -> 2.9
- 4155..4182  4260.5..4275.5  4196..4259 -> 0.8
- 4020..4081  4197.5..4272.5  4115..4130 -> 2.0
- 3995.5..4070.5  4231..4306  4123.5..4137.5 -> 1.8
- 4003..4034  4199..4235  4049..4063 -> 0.7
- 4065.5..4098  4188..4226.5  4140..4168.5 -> -0.5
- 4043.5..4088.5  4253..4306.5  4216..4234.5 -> -0.3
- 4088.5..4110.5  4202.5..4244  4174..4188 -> -0.6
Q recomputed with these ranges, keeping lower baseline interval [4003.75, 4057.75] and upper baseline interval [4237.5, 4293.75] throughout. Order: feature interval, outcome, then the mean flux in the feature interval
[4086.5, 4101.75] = 2.4 A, 0.969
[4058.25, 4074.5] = 1.2 A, 1.07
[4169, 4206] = 1.1 A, 1.11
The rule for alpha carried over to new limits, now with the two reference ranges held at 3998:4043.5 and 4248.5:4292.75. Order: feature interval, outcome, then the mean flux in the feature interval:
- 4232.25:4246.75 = 0.009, 1.12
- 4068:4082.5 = 0.076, 1.08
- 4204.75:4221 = -0.032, 1.17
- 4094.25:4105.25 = 0.409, 0.79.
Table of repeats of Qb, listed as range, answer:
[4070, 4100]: 0.7325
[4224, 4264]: 1.006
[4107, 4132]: 0.6797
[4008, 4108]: 0.6474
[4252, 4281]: 1.046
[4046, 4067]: 0.8039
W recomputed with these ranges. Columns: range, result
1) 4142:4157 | 0.9371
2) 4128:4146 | 0.8665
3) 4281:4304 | 0.9235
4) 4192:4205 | 1.043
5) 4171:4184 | 0.9938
